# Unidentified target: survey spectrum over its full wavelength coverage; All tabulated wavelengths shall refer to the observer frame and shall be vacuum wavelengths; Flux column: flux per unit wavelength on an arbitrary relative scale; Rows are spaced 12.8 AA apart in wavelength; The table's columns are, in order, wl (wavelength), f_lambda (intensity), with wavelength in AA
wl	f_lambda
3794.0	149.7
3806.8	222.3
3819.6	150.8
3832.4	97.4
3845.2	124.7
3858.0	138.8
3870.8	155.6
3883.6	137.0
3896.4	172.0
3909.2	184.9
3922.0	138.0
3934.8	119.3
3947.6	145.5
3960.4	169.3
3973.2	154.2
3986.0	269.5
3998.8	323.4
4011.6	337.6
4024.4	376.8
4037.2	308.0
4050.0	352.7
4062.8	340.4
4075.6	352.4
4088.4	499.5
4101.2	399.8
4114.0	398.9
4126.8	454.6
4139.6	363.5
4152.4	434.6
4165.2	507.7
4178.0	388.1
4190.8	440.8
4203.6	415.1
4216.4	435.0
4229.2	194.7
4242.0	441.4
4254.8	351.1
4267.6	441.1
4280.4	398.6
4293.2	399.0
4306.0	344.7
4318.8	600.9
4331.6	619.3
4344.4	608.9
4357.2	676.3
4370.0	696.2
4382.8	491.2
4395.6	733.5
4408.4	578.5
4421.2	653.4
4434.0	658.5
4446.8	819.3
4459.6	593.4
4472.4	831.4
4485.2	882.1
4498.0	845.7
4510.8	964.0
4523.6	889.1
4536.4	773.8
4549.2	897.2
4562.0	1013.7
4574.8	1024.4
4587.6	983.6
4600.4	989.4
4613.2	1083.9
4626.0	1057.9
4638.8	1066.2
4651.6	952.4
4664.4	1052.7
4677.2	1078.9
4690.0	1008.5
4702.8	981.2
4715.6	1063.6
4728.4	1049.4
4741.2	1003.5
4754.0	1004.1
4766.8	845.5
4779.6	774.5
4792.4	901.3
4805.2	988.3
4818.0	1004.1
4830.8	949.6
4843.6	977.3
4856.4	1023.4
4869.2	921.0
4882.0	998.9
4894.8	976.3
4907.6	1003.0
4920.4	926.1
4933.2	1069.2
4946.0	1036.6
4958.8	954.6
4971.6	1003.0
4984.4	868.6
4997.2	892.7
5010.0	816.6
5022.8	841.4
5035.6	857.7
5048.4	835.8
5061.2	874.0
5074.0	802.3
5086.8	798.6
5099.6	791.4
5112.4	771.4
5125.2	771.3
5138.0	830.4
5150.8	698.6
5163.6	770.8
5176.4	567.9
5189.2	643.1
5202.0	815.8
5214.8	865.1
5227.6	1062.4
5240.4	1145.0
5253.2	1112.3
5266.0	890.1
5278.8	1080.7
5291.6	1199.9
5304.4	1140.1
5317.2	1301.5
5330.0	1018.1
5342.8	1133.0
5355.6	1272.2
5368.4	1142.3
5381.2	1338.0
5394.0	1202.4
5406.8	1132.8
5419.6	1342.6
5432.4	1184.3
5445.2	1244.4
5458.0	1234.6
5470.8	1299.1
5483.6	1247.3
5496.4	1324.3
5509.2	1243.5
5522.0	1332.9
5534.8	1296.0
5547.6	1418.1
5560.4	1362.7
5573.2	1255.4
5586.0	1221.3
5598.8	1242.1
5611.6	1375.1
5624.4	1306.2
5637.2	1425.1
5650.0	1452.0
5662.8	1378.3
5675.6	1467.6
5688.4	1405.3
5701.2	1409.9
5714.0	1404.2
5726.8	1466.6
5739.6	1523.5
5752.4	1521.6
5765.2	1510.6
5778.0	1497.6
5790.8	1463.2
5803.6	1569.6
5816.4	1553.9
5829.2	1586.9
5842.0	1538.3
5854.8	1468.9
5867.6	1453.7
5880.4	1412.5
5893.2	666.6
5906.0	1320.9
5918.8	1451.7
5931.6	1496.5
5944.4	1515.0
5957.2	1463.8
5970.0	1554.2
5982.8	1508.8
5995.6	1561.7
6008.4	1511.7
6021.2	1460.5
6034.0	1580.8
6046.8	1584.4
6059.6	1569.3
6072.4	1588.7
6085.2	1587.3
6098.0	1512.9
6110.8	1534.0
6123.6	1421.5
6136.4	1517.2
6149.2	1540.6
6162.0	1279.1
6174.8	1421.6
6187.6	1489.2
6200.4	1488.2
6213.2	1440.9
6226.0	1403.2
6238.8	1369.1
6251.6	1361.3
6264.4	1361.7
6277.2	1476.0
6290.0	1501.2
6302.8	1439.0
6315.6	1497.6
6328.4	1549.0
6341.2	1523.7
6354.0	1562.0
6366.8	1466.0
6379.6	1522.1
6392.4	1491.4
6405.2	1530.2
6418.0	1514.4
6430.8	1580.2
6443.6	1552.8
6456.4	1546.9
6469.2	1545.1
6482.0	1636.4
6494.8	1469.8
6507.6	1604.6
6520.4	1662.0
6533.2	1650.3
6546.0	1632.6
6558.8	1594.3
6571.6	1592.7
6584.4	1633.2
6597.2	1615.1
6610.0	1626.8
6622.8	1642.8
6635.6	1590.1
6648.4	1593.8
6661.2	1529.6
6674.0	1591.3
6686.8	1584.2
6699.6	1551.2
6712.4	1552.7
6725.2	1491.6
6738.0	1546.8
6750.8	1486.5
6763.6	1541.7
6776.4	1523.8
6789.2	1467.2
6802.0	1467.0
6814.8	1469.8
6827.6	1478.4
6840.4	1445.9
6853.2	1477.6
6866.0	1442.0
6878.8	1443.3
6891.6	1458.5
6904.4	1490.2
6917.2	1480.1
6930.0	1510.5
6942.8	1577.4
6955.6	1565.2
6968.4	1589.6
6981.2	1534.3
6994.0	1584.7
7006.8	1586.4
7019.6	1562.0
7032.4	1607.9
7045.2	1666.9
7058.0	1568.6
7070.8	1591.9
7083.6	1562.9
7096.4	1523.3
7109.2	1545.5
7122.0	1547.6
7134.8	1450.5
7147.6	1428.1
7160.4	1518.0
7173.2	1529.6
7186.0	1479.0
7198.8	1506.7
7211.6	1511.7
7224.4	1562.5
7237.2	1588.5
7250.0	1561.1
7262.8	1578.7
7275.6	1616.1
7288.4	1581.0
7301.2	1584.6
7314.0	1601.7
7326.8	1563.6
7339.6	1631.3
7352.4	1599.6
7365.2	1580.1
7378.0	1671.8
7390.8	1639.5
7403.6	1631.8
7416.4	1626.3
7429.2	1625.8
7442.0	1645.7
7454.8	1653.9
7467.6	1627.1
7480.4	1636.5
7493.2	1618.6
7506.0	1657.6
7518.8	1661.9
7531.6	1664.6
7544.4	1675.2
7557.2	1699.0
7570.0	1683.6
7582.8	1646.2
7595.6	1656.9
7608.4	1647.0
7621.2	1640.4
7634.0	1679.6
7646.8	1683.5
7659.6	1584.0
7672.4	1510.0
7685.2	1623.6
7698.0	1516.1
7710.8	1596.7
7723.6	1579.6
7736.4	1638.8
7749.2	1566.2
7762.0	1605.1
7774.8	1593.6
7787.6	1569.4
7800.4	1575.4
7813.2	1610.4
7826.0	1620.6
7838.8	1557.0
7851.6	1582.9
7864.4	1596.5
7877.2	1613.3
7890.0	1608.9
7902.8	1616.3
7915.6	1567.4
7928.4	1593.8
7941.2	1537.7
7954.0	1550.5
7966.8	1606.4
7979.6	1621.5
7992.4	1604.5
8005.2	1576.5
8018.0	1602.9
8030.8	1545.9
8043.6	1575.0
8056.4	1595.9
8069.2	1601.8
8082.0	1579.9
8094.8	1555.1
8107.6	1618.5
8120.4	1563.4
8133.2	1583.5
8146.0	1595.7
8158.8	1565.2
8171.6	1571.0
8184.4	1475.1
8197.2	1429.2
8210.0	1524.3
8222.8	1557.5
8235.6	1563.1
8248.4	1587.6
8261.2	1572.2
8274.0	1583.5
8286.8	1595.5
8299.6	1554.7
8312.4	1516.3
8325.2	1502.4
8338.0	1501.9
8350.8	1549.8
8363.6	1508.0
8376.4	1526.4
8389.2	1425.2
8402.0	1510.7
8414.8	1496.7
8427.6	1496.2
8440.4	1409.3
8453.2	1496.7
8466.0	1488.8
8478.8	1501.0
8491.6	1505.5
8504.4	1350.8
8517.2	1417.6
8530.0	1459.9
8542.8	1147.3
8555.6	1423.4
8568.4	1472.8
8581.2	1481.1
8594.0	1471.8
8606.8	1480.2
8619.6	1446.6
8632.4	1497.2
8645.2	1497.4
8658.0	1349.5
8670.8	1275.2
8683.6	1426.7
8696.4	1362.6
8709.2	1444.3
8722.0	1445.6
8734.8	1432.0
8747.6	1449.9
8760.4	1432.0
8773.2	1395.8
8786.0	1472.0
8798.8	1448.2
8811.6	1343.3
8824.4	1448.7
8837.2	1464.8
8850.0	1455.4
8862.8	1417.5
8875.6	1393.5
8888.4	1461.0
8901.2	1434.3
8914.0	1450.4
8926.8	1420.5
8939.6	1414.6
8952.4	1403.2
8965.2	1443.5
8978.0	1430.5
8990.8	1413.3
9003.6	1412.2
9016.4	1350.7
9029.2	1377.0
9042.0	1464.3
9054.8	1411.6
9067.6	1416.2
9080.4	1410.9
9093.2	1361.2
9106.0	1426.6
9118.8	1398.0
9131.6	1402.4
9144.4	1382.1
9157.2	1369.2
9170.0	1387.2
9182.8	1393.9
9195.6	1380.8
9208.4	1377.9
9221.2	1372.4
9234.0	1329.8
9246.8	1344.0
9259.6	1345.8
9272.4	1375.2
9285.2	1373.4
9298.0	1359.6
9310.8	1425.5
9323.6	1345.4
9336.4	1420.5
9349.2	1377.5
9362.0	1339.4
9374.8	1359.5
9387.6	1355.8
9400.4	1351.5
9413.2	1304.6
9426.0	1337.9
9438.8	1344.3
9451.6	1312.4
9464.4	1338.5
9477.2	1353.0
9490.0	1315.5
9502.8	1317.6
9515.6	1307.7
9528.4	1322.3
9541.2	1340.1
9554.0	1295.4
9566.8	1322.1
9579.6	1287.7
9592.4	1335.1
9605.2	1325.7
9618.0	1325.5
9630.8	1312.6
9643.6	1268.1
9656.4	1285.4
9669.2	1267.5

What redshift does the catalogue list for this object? 0.000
